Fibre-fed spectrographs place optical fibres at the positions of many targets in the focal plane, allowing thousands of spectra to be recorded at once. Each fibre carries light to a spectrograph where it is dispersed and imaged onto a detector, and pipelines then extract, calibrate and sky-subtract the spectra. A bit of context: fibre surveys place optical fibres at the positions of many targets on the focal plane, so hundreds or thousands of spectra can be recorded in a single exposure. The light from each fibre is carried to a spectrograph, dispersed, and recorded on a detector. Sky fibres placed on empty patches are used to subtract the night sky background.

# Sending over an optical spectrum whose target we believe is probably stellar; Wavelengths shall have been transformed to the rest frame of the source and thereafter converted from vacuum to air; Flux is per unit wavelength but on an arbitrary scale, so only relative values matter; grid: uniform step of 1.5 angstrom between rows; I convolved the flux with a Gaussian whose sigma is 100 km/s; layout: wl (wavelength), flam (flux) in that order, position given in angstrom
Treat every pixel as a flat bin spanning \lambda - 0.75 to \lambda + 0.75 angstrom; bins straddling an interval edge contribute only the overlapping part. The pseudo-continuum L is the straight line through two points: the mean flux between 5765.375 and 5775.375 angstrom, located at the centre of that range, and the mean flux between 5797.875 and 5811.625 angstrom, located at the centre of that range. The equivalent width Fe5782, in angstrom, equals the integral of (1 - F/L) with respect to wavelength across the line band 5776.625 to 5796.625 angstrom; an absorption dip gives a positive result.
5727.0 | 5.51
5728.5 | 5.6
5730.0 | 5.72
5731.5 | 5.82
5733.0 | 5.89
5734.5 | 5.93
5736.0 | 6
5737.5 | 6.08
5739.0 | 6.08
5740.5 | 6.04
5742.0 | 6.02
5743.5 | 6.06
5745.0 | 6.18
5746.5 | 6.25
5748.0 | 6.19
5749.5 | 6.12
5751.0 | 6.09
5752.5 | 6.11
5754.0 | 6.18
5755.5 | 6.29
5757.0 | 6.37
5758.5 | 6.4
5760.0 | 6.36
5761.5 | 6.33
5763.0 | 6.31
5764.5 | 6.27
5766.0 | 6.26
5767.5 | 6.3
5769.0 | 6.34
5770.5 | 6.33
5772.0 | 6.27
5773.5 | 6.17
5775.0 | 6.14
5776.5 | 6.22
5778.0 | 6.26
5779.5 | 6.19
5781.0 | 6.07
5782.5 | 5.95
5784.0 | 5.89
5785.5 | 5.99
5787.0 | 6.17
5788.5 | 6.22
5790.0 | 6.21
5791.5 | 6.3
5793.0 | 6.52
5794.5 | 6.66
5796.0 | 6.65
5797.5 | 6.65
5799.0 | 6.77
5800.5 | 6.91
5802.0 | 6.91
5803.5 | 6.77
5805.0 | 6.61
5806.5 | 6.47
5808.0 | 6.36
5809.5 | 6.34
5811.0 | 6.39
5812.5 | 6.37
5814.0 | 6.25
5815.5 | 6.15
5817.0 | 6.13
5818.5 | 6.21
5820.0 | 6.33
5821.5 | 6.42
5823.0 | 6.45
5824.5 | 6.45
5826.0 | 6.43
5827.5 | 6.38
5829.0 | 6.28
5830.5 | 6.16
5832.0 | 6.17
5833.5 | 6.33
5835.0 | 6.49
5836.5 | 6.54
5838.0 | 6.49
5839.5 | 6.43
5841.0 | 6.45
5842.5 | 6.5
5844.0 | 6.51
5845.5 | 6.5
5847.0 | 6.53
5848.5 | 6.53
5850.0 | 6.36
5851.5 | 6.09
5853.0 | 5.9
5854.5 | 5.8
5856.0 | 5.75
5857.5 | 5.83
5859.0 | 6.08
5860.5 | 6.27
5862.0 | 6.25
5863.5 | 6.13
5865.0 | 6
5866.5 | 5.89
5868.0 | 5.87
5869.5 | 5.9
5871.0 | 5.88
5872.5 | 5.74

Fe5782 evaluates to 0.6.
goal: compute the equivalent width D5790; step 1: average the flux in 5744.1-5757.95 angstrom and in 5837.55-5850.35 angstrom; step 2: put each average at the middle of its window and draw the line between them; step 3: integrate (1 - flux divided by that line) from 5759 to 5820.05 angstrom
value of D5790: -0.2 angstrom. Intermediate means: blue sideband 6.2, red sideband 6.48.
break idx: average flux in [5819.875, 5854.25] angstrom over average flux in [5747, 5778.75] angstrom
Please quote 1.0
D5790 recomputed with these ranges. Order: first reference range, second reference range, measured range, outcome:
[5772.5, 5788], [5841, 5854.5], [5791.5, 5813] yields -1.42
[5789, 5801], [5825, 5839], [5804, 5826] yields 0.34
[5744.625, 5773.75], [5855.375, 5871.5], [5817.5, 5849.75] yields -1.80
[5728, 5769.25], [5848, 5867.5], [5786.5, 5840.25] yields -3.01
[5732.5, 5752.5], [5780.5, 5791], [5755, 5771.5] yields -0.67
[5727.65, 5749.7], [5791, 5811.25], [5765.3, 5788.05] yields 0.69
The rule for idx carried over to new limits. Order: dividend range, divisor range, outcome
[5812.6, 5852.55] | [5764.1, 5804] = 1.00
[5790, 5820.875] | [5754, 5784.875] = 1.04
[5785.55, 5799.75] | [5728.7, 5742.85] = 1.08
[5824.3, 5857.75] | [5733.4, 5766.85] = 1.02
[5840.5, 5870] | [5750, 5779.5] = 0.98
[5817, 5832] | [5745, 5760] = 1.02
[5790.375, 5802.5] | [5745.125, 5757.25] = 1.07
